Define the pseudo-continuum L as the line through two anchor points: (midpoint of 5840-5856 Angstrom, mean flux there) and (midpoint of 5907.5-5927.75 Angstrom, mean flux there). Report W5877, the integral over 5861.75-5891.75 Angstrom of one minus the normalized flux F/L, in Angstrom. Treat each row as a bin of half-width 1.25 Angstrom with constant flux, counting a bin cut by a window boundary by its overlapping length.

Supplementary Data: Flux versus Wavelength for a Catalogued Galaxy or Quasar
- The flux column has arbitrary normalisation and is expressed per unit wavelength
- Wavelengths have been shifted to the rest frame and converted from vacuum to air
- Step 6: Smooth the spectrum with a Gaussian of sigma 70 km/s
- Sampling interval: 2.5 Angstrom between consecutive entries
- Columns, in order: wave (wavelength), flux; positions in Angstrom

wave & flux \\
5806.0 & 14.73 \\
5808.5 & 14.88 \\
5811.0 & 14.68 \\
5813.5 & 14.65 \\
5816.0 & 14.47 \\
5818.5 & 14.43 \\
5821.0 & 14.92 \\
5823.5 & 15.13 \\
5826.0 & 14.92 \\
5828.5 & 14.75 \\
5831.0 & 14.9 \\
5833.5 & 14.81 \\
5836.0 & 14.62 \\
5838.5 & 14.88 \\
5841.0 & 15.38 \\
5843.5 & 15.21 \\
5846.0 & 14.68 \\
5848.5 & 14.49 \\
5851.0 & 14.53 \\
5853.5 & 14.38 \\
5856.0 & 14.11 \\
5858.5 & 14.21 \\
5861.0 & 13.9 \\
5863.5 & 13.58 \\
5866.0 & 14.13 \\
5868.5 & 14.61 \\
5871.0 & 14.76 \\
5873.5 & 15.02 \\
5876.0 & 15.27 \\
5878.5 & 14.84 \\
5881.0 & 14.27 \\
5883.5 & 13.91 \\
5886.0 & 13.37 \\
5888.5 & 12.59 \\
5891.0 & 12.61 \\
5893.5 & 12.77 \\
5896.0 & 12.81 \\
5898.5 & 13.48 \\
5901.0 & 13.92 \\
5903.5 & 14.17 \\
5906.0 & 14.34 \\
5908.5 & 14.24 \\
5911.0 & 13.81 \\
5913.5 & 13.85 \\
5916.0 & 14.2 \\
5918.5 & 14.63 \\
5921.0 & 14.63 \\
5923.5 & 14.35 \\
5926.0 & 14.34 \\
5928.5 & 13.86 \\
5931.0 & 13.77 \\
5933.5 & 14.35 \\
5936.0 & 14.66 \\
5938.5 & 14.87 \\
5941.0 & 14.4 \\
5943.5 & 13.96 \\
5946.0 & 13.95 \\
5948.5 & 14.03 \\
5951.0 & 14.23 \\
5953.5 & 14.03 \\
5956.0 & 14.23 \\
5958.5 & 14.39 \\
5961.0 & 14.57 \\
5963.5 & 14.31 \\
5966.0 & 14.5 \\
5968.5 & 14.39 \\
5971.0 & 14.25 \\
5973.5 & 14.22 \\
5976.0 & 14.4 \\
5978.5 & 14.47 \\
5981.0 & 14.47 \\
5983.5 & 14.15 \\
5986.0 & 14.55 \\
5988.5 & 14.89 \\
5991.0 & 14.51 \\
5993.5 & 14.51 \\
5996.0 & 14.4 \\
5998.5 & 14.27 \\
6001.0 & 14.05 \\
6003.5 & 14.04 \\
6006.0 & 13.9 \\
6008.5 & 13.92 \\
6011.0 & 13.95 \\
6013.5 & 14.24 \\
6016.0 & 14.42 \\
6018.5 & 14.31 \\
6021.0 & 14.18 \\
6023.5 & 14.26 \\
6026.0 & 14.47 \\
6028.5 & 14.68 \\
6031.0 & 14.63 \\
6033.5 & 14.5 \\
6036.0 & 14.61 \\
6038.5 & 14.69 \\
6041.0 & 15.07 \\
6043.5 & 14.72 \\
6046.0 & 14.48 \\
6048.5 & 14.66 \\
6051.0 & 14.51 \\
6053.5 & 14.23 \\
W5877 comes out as 0.9 Angstrom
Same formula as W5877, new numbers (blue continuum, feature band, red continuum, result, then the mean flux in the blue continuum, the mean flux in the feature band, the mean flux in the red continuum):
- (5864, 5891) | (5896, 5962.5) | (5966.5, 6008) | 0.36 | 14.2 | 14.2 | 14.3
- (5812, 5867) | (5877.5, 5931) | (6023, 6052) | 2.76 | 14.6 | 13.9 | 14.6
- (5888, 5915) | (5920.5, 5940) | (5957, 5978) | -0.61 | 13.5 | 14.3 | 14.4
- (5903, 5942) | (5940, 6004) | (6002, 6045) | 0.07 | 14.3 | 14.3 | 14.4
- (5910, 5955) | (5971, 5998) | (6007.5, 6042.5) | -0.20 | 14.2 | 14.4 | 14.4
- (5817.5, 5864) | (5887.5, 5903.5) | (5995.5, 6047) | 1.57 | 14.6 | 13.1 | 14.4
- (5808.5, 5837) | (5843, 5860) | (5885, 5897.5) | -0.64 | 14.8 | 14.5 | 12.8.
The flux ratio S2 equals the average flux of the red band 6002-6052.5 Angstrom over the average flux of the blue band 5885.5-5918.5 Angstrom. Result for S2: 1.06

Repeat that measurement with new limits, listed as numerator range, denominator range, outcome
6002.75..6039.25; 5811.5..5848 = 0.97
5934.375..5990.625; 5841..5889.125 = 1.00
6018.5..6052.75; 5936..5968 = 1.02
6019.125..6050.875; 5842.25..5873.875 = 1.01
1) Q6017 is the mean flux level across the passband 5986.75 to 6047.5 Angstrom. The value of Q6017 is 14.4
